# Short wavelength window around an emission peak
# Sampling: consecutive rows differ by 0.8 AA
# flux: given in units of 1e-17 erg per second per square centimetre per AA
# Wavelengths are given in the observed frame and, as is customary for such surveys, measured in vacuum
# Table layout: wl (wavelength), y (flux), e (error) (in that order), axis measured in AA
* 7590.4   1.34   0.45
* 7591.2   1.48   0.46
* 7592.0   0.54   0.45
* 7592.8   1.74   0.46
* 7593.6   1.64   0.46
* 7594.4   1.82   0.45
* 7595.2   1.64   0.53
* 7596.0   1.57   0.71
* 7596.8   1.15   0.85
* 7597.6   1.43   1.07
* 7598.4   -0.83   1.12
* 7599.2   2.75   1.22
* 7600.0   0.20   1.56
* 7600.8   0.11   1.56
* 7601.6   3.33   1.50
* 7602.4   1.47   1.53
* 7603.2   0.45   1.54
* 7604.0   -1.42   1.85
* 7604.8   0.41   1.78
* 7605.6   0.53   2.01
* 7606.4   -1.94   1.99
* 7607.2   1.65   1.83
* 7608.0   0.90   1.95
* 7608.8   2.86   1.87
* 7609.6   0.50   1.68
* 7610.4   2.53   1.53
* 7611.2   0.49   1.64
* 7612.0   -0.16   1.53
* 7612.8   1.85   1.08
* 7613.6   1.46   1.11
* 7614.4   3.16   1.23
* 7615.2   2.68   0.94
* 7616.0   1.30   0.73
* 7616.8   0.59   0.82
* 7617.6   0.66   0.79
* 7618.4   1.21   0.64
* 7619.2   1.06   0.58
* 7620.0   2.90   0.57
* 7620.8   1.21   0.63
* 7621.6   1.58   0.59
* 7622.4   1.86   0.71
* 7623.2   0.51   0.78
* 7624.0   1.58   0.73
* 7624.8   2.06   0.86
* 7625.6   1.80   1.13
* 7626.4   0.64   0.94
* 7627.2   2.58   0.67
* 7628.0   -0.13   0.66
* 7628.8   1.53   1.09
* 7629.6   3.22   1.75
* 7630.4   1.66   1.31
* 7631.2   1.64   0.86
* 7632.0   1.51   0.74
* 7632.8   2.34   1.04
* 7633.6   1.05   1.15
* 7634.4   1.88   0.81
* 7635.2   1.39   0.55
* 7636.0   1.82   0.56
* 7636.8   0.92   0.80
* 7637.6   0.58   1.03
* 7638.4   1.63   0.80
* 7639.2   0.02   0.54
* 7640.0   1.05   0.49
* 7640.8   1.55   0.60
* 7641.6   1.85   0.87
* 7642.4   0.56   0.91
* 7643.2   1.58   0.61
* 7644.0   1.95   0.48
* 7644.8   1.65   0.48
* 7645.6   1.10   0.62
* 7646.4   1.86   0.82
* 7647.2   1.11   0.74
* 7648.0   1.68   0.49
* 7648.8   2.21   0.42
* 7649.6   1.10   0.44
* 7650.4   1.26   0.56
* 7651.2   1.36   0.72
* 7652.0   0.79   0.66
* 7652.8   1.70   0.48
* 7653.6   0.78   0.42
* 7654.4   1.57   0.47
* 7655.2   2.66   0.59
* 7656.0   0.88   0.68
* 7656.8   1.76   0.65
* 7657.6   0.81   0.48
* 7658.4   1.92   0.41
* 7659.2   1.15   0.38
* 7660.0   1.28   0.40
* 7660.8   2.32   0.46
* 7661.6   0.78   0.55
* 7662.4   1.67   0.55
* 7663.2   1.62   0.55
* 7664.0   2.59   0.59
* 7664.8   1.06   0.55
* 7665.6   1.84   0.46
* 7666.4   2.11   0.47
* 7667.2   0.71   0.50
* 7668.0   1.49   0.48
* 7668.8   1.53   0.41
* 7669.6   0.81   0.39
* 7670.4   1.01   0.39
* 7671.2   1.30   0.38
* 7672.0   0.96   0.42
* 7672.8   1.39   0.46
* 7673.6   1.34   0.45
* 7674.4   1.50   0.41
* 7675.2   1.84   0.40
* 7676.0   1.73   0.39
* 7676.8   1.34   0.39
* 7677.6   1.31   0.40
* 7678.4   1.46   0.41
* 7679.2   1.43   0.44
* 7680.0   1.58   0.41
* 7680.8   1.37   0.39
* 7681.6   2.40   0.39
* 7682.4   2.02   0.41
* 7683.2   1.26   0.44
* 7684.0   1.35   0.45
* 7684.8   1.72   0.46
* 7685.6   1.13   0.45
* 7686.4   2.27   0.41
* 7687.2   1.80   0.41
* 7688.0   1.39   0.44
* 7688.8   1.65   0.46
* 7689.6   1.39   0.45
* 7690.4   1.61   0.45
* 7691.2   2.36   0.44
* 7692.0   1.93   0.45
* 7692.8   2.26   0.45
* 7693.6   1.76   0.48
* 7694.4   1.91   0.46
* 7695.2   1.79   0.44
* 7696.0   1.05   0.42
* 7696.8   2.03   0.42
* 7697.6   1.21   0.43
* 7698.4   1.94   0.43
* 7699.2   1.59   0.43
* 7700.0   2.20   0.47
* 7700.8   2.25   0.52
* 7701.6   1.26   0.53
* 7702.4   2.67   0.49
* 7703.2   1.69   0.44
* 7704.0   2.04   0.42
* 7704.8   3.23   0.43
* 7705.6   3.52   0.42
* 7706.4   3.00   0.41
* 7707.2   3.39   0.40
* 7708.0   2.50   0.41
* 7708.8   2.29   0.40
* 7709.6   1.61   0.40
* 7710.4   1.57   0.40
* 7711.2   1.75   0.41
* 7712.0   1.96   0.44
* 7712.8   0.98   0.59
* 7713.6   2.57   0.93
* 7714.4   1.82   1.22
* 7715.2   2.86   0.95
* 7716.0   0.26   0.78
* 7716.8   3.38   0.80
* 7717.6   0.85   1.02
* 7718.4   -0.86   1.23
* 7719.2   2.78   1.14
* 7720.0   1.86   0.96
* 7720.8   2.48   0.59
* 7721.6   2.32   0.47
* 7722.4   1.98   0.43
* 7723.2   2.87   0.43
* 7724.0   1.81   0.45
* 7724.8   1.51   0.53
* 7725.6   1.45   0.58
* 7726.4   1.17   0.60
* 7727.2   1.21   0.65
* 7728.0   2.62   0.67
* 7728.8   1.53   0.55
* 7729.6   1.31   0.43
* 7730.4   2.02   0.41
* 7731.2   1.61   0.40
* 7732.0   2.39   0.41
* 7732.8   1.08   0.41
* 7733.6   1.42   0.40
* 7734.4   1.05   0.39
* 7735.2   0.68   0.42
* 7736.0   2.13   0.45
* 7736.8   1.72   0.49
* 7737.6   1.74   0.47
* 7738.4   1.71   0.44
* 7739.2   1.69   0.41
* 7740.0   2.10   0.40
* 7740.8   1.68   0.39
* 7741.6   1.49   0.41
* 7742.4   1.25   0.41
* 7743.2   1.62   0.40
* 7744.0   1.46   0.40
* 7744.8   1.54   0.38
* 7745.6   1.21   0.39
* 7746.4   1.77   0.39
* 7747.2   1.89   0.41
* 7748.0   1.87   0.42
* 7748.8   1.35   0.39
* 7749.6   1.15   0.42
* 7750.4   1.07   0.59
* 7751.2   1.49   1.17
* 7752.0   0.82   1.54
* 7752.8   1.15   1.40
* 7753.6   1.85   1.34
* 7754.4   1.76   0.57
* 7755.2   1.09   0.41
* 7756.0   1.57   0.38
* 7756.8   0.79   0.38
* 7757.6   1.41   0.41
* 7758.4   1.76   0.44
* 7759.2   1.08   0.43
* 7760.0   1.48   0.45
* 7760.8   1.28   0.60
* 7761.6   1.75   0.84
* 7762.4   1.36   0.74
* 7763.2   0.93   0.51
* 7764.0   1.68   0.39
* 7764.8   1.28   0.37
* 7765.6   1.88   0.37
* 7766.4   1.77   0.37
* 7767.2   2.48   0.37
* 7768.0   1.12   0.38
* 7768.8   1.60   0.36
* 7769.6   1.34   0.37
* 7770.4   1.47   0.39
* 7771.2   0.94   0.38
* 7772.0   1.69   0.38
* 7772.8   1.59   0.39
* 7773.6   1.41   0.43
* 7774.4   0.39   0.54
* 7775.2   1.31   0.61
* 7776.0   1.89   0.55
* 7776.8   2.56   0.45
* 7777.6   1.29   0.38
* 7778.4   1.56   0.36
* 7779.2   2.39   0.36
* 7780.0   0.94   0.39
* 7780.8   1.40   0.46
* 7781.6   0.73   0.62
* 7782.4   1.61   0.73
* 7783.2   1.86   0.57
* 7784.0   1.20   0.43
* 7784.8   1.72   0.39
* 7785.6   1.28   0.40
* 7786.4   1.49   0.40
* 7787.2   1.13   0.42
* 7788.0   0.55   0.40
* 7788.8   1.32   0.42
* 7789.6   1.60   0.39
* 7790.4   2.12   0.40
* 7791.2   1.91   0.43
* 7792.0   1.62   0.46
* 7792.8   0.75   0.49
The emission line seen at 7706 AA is [S II]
